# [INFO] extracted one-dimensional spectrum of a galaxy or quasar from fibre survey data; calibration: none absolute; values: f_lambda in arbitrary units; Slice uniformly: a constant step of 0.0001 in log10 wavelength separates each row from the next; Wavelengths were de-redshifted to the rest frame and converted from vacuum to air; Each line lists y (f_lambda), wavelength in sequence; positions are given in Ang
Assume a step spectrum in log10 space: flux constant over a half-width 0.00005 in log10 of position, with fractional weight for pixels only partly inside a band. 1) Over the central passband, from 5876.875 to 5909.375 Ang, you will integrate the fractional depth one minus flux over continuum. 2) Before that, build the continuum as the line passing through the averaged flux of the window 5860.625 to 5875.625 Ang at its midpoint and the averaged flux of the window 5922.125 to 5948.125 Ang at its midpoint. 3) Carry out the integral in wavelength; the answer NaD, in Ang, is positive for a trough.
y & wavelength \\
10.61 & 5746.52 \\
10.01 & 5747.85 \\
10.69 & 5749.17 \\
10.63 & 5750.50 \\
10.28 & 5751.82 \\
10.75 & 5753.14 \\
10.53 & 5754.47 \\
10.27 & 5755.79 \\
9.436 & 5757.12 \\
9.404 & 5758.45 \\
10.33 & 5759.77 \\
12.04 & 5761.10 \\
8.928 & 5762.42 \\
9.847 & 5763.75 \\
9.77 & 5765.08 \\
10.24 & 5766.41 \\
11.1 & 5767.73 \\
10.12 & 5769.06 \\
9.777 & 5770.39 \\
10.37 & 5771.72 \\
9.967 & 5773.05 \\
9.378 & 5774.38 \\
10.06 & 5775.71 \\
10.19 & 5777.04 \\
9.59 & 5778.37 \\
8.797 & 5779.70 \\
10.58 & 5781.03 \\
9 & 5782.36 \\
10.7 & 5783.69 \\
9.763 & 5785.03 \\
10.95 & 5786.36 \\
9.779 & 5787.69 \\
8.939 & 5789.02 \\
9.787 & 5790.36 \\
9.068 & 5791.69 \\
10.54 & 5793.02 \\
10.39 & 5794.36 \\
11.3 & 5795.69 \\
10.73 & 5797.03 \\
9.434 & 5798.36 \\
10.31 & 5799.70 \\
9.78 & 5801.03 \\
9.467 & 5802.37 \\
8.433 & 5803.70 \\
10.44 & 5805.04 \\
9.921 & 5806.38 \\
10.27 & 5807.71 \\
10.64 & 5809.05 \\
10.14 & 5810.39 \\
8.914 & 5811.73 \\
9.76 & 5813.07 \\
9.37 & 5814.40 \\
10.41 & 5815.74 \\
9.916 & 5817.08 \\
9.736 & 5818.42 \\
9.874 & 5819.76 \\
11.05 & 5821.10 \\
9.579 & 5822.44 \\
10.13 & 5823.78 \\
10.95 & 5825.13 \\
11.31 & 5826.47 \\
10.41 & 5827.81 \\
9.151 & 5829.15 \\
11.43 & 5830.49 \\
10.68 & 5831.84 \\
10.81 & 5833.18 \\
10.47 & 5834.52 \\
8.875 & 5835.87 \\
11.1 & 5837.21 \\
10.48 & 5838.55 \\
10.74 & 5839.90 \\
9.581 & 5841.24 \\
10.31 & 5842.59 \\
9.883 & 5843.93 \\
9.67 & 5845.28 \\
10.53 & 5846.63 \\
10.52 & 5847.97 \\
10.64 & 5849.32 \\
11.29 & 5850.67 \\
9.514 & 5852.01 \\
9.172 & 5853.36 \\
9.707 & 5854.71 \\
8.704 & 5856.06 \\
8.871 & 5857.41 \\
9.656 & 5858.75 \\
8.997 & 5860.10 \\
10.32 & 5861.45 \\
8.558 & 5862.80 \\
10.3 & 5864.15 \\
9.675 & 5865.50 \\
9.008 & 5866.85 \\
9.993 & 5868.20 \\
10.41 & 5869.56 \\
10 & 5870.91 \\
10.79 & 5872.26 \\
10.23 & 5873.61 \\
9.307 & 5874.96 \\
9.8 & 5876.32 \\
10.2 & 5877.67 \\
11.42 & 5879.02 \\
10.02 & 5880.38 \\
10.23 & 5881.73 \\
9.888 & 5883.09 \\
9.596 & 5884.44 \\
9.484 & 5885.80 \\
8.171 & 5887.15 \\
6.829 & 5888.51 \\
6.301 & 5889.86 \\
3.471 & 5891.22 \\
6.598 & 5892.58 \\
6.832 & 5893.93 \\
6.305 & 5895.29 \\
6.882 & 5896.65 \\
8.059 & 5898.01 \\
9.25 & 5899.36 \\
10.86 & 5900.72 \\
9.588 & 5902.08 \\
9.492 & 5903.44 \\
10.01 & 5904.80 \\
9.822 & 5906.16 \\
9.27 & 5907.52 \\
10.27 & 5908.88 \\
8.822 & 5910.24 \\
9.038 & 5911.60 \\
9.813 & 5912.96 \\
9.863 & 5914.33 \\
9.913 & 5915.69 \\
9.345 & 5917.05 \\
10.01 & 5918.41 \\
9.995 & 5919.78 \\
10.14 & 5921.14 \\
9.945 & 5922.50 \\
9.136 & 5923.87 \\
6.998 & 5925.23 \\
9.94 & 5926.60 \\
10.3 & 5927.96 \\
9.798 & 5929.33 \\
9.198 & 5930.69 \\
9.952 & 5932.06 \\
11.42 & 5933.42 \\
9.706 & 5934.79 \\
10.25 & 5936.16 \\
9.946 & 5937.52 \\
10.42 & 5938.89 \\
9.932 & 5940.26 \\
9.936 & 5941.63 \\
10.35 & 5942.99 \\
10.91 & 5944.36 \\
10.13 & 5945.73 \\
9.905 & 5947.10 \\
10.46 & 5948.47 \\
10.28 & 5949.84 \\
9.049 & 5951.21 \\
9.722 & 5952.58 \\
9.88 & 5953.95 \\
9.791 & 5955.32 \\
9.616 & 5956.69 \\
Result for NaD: 3.9 Ang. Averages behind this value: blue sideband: 9.86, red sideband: 9.91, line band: 8.7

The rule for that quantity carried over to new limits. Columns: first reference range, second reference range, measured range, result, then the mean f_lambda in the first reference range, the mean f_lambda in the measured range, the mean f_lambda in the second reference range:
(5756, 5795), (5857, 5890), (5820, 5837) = -1.1 Ang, 9.96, 10.4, 9.58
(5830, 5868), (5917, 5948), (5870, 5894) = 2.5 Ang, 9.97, 8.91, 9.91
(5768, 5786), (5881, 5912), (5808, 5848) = -3.9 Ang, 9.91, 10.2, 8.48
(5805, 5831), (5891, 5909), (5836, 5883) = -3.6 Ang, 10.2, 9.98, 8.4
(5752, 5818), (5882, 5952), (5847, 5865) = -0.2 Ang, 9.99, 9.73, 9.26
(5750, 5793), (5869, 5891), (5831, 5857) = -1.4 Ang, 10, 10.1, 9.41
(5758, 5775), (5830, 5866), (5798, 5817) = 0.5 Ang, 10.1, 9.82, 10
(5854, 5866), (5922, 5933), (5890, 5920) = 2.2 Ang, 9.42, 8.73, 9.45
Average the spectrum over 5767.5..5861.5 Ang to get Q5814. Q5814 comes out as 10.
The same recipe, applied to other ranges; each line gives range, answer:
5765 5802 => 10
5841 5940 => 9.43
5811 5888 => 9.99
